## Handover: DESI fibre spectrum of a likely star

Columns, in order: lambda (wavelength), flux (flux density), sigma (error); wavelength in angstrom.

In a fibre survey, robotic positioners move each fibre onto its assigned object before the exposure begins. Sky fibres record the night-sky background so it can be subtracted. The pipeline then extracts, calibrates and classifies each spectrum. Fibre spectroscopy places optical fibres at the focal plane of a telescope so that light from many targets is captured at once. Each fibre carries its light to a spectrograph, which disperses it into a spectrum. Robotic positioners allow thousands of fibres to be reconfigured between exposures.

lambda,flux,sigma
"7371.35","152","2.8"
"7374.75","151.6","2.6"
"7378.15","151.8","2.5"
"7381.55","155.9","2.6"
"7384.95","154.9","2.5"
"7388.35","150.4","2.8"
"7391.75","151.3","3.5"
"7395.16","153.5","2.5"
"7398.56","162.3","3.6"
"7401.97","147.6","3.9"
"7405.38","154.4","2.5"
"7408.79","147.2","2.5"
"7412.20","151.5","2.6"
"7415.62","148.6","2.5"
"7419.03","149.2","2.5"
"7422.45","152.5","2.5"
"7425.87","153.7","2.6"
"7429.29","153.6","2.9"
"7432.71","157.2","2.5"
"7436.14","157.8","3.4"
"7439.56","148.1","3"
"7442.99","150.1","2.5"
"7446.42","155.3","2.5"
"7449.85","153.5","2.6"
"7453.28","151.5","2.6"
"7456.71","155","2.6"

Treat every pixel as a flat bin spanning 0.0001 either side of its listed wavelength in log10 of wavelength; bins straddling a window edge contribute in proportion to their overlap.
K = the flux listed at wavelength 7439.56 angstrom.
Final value 148.1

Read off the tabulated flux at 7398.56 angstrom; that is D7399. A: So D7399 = 162.3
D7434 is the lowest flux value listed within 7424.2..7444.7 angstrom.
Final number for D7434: 148.1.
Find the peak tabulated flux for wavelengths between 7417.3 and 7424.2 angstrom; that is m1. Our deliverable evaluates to 152.5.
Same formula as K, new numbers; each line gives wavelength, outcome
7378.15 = 151.8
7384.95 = 154.9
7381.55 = 155.9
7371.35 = 152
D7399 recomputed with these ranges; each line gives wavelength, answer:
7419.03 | 149.2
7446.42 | 155.3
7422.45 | 152.5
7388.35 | 150.4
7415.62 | 148.6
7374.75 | 151.6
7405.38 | 154.4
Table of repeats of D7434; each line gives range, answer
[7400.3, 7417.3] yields 147.2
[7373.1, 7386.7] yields 151.6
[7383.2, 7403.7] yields 147.6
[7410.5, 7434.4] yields 148.6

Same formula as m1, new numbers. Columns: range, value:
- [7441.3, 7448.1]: 155.3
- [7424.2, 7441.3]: 157.8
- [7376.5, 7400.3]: 162.3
